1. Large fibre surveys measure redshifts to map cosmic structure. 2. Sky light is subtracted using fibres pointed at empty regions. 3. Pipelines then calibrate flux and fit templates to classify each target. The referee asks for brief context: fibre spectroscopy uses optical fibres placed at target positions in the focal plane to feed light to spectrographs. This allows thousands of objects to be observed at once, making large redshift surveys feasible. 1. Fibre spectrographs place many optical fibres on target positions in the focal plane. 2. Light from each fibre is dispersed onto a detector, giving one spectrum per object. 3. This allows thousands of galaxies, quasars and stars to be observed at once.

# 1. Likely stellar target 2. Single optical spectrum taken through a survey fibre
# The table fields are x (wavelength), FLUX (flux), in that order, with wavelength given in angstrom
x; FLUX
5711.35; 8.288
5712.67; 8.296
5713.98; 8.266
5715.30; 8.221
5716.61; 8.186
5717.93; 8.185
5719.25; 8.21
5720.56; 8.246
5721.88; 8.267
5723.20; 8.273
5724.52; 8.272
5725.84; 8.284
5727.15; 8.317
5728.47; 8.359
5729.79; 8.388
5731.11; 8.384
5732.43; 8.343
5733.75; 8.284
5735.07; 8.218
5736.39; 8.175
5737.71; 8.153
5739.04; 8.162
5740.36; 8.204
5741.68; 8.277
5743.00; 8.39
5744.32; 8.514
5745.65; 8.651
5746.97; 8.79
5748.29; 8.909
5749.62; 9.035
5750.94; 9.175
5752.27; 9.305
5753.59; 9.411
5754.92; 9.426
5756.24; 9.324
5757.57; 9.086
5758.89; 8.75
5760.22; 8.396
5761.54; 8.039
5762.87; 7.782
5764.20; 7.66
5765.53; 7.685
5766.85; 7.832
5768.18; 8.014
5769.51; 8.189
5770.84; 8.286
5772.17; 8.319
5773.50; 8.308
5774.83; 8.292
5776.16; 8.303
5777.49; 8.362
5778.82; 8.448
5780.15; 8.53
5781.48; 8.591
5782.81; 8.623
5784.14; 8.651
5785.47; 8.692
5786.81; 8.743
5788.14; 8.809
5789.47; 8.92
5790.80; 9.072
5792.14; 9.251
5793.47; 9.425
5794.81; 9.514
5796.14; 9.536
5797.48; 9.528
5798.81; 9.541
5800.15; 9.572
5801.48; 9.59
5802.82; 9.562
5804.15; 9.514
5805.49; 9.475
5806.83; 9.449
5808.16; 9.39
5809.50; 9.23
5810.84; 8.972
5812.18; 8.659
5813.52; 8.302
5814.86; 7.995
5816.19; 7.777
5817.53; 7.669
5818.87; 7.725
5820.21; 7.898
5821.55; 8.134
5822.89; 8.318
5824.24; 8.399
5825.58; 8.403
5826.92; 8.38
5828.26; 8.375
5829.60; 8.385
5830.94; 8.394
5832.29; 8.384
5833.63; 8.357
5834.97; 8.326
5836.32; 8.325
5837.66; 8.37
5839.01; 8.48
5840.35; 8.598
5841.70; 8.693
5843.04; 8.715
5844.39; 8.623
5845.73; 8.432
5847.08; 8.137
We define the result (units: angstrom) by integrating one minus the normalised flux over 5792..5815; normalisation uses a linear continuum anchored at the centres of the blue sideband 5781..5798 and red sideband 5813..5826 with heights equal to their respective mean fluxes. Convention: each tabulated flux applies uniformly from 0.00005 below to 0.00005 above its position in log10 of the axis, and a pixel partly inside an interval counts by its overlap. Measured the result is -1.9 angstrom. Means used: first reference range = 9.03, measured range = 9.28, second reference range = 8.05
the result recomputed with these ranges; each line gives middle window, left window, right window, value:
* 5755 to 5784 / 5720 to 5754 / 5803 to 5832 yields 0.5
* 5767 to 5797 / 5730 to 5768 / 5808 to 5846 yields -0.8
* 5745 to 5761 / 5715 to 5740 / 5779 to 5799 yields -0.8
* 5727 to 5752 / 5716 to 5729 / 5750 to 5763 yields 0.3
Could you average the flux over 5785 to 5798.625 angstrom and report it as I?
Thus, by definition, 9.17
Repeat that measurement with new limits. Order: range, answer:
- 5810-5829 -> 8.22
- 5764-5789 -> 8.35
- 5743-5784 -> 8.53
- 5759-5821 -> 8.66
